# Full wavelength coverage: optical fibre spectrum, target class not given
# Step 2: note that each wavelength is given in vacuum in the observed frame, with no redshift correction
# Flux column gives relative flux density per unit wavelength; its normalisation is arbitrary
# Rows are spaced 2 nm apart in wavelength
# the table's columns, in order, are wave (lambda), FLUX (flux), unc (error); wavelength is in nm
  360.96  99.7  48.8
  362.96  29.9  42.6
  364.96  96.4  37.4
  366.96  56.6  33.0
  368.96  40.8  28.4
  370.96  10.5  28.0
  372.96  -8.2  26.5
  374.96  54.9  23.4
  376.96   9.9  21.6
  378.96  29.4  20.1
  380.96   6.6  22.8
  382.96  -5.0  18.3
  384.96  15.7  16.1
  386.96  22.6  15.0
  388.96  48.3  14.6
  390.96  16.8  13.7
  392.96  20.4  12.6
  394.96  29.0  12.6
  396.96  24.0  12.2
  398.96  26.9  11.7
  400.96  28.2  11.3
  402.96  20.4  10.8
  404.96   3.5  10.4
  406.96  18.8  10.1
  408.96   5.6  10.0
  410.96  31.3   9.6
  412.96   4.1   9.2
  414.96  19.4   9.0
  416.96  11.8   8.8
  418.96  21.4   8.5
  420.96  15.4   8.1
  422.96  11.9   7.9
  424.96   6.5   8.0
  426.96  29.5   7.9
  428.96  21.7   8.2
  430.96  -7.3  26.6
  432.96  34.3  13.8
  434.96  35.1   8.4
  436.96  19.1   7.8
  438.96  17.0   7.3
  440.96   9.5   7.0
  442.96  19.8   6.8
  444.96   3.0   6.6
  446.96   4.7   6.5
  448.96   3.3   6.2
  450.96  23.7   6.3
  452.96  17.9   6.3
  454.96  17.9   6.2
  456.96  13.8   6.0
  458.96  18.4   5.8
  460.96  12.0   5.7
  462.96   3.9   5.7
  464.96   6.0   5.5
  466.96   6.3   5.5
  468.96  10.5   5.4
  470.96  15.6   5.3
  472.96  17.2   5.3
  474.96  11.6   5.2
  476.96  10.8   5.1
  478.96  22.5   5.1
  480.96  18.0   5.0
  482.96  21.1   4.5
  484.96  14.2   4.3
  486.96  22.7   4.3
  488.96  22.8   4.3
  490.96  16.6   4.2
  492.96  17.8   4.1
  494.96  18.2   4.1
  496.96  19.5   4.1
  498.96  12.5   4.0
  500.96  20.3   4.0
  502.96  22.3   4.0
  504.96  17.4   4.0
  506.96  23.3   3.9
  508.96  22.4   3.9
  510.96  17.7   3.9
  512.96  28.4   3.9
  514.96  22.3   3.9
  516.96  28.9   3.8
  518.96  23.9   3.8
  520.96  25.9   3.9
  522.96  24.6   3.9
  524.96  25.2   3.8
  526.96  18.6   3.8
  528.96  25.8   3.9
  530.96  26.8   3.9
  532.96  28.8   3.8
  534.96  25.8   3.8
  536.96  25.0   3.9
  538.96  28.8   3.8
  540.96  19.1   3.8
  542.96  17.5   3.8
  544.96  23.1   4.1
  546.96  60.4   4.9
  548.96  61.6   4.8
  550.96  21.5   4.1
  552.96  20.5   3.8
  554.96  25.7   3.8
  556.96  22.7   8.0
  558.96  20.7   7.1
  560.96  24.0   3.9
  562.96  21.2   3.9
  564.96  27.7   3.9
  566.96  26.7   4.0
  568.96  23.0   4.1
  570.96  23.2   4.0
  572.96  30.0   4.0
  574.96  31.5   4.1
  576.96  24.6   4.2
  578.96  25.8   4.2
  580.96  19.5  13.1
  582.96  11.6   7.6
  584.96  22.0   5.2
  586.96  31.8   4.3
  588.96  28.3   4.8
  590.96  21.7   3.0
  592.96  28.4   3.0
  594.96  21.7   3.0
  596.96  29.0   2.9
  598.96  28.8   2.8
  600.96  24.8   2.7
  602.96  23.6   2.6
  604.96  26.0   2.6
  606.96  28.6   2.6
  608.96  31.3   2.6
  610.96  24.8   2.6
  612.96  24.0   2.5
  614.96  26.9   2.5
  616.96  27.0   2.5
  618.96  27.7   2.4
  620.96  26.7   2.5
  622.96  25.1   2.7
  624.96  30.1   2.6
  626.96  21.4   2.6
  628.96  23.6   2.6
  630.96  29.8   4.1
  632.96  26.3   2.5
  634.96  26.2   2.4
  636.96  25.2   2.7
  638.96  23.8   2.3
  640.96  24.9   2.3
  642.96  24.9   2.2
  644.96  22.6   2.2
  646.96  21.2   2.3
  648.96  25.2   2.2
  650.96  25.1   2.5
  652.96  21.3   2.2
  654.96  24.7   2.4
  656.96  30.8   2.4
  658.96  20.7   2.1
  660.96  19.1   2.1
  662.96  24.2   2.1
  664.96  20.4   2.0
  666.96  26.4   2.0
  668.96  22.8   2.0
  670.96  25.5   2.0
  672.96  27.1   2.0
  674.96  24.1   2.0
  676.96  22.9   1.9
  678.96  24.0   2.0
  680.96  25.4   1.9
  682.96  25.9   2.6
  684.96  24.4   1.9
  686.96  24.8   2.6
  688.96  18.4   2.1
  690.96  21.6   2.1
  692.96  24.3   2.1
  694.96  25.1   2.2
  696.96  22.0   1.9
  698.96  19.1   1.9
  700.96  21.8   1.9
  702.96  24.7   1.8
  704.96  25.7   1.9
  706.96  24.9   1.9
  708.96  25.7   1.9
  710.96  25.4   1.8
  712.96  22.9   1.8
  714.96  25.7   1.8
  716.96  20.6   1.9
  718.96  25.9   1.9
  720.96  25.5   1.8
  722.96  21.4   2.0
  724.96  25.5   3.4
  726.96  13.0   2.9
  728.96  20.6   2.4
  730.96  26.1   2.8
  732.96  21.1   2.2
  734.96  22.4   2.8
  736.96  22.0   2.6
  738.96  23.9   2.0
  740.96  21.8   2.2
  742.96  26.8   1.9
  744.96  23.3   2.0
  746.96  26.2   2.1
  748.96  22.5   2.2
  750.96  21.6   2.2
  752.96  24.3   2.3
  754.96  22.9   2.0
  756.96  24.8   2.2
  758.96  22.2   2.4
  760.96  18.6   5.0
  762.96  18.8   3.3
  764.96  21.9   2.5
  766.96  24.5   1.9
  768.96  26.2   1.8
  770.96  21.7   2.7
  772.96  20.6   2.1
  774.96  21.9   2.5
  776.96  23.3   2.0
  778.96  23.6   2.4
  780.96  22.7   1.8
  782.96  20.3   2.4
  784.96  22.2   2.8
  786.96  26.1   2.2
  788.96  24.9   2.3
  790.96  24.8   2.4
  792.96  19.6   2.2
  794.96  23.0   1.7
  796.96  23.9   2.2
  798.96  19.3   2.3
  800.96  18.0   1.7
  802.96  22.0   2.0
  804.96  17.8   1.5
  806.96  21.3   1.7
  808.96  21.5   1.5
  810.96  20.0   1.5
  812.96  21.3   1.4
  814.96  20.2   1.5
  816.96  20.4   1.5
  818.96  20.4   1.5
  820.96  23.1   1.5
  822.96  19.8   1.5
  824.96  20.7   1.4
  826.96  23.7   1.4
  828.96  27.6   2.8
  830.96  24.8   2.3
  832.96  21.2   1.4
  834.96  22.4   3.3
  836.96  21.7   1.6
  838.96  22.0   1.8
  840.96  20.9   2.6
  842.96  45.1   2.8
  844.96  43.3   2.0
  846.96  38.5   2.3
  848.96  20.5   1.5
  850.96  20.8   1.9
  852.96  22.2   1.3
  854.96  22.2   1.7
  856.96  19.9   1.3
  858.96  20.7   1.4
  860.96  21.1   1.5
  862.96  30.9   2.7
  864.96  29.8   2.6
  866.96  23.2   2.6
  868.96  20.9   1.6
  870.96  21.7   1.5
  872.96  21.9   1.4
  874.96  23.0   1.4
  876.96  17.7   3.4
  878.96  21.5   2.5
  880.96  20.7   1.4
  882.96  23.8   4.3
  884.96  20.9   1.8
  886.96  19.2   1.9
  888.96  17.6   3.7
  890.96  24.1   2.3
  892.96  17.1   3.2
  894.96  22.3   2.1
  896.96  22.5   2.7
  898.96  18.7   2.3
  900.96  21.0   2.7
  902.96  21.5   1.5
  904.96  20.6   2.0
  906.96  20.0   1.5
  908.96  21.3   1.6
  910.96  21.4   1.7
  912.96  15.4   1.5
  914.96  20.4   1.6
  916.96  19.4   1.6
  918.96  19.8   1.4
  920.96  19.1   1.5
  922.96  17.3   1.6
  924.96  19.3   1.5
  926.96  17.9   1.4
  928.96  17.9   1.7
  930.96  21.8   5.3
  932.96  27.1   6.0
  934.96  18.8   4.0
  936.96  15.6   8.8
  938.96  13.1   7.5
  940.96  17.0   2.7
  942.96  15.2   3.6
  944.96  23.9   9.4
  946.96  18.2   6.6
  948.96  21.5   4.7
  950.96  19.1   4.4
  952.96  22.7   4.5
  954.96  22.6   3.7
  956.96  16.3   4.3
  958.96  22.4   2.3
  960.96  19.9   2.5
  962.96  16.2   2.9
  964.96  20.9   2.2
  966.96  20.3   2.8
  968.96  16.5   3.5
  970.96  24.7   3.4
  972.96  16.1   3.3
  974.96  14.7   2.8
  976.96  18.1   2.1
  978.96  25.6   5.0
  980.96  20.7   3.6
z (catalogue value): 0.29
